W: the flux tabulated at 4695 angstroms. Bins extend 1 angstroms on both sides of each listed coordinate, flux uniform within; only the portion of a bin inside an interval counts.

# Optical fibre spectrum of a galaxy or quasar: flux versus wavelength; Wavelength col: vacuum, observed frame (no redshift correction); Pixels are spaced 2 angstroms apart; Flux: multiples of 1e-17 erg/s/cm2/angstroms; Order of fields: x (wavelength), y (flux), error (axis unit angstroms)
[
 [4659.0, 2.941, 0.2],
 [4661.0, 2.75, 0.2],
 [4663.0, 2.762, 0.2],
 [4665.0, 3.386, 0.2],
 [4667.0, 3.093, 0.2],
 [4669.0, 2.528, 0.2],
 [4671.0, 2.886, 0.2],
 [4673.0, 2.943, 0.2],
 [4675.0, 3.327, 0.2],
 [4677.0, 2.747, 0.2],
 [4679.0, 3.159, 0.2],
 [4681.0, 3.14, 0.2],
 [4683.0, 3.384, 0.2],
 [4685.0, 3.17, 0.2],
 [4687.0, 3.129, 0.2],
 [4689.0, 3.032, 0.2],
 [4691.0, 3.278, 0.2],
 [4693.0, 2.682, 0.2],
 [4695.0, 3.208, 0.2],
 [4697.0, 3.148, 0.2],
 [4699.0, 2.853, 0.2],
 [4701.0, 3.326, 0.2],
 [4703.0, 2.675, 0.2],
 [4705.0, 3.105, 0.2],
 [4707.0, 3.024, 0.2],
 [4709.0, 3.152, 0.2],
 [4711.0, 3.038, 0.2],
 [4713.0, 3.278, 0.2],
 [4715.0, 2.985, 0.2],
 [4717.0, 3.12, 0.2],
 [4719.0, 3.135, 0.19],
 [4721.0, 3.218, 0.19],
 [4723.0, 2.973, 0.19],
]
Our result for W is 3.208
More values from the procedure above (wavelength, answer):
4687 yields 3.129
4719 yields 3.135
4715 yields 2.985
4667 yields 3.093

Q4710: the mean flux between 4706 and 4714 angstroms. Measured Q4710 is 3.12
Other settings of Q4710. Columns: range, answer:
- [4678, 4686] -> 3.21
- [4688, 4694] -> 3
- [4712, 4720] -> 3.13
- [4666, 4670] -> 2.81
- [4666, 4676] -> 2.96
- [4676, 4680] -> 2.95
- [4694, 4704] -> 3.04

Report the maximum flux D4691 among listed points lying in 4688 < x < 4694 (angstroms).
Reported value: 3.278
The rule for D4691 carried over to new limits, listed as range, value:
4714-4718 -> 3.12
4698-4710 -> 3.326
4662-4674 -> 3.386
